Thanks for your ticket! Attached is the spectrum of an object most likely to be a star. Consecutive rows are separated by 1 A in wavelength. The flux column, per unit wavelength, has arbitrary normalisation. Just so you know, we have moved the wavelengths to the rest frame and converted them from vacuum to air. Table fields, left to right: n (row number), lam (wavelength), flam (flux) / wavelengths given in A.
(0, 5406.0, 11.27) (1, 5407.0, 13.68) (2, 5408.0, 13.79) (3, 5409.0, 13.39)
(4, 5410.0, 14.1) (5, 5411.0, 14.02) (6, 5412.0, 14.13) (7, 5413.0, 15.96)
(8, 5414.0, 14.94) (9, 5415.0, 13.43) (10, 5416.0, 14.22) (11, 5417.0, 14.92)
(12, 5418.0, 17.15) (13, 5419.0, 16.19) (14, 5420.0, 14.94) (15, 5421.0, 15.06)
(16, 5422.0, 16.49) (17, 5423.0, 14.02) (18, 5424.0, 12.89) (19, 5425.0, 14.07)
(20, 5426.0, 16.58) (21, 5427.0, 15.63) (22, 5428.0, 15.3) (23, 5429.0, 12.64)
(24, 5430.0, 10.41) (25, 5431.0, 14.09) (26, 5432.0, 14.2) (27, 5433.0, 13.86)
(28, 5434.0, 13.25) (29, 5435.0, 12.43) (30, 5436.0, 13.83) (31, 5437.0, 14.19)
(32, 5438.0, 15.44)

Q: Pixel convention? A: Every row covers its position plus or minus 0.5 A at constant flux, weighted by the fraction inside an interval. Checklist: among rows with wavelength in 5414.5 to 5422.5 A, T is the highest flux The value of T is 17.15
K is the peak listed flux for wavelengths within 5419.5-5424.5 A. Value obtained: 16.49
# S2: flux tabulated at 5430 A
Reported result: 10.41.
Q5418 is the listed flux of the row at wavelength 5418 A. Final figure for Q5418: 17.15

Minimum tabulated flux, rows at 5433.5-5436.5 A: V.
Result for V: 12.43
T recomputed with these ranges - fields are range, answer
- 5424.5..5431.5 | 16.58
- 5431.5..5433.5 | 14.2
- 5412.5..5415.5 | 15.96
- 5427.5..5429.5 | 15.3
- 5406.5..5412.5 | 14.13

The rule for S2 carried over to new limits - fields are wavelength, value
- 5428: 15.3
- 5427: 15.63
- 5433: 13.86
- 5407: 13.68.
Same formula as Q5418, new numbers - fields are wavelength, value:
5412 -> 14.13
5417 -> 14.92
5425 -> 14.07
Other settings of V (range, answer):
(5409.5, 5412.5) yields 14.02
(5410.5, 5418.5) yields 13.43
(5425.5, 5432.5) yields 10.41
